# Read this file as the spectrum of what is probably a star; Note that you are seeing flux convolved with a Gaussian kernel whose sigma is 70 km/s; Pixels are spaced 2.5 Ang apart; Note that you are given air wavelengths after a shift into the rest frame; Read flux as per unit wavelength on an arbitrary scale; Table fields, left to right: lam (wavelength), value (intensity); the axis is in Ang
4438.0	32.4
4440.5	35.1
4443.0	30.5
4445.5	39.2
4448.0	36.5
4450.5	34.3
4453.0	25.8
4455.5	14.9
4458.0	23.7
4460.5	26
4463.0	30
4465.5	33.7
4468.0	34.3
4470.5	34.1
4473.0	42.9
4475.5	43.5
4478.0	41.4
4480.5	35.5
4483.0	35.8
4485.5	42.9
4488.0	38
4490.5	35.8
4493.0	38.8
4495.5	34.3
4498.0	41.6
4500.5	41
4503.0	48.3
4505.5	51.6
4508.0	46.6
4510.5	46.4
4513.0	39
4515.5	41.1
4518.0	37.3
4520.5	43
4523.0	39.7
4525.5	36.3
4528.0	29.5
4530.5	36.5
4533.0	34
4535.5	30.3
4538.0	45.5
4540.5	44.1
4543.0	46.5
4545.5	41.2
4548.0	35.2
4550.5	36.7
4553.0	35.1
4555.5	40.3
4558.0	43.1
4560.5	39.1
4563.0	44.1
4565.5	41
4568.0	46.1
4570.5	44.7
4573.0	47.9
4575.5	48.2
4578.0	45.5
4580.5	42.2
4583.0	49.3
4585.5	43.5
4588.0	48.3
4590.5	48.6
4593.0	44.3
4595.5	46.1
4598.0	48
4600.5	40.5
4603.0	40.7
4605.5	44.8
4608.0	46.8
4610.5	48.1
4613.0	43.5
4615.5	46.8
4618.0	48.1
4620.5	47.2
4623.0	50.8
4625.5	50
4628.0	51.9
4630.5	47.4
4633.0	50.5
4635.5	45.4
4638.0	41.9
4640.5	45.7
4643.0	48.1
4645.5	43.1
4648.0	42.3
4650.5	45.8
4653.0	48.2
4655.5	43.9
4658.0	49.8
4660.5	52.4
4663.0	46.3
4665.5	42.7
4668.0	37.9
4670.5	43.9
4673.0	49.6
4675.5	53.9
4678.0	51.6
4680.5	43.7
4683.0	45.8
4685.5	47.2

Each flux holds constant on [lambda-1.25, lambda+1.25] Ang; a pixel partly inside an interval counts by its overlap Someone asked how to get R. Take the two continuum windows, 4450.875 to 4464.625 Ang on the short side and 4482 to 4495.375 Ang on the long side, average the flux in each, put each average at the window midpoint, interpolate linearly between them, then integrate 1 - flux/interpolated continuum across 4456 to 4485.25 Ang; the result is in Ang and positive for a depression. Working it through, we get -3.7 Ang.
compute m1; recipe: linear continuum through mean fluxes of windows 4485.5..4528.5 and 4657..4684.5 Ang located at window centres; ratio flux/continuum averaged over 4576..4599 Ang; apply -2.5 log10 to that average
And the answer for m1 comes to -0.058 mag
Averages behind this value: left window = 40.8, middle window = 46.2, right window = 47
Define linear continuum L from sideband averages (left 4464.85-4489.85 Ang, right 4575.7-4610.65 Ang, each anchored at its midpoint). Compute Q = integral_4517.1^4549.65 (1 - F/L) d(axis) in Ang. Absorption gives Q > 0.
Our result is 2.63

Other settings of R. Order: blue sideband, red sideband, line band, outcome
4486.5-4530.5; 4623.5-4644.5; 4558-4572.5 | 0.1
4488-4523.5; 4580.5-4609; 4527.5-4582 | 3.5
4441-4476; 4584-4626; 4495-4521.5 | -4.5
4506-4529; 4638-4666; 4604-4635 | -2.2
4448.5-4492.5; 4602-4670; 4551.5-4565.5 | 0.0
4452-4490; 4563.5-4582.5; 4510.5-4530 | 0.3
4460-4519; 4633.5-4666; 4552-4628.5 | -3.0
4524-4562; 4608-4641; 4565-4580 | -1.4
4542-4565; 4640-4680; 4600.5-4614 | -0.3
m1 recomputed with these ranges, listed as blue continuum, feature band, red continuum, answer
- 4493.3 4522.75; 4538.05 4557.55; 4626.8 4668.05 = 0.084 mag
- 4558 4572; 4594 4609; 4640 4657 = -0.009 mag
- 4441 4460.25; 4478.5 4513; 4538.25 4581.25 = -0.182 mag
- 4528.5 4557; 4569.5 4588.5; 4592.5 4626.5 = -0.086 mag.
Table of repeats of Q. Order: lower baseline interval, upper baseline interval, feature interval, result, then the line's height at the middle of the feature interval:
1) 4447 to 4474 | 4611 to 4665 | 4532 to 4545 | -0.9 Ang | 37.7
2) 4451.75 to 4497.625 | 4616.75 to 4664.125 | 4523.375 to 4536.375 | 1.6 Ang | 38.5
